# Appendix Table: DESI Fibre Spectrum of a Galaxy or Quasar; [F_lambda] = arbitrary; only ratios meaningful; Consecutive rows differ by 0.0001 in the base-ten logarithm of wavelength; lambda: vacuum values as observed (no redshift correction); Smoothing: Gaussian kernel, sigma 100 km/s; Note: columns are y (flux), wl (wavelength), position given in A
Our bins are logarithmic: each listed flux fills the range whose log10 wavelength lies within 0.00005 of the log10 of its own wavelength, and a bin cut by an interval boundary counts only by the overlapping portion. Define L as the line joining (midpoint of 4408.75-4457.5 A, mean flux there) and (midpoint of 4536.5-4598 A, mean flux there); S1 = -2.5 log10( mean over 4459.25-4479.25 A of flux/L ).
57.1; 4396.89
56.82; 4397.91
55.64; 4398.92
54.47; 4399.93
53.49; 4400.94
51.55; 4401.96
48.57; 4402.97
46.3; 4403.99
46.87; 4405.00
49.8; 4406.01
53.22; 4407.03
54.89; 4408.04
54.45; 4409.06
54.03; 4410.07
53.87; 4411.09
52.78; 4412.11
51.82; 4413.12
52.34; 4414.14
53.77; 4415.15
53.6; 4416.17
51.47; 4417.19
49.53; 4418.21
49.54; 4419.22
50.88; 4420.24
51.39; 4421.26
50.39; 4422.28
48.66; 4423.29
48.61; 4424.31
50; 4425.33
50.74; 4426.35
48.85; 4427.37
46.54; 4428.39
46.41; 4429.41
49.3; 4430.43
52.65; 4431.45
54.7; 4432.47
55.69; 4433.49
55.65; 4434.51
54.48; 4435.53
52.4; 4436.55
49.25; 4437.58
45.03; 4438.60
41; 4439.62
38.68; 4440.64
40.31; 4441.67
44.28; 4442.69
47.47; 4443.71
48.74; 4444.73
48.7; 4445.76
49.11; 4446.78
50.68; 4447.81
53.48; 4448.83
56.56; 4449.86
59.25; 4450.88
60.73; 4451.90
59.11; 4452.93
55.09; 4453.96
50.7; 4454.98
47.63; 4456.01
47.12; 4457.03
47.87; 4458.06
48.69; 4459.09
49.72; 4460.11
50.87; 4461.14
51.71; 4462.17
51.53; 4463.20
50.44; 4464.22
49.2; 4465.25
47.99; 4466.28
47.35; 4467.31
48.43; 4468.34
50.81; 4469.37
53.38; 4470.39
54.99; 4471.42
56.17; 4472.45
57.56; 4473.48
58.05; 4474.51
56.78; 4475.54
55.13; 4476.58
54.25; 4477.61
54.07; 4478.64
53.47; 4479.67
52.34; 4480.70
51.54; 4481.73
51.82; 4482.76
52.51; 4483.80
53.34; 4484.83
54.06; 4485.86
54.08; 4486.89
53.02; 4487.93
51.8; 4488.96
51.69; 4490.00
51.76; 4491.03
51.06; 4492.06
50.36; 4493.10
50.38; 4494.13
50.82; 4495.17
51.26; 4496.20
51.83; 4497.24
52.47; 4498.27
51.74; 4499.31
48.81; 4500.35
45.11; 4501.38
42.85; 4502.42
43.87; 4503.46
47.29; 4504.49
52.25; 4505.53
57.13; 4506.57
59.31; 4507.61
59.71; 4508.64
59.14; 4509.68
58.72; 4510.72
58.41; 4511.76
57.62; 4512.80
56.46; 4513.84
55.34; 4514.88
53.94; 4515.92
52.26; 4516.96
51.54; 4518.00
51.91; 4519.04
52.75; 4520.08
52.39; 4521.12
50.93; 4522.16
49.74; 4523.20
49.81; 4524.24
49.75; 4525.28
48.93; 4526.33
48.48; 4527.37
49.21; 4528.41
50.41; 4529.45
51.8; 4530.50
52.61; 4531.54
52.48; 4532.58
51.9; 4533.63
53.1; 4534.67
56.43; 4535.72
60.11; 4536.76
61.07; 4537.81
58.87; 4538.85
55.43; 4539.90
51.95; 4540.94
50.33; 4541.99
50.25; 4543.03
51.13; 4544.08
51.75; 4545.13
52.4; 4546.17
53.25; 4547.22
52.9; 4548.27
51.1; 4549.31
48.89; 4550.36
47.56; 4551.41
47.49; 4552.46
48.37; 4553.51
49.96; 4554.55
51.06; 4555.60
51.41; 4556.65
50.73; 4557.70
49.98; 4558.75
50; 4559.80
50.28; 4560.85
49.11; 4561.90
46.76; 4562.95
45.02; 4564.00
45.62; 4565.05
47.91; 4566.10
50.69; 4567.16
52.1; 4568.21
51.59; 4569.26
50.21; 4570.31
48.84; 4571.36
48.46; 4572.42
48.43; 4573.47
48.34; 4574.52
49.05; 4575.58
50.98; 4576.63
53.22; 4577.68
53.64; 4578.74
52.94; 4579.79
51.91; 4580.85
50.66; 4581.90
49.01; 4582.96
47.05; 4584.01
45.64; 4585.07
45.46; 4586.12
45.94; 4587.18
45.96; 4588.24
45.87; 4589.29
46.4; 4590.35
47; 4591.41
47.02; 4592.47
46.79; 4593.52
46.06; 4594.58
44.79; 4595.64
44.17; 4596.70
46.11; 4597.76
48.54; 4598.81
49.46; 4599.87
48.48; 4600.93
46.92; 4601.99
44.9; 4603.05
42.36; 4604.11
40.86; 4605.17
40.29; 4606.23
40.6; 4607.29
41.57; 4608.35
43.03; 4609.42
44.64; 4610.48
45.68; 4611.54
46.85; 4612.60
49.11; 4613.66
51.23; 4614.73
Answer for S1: -0.042 mag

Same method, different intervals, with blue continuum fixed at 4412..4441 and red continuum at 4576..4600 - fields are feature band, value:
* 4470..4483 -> -0.11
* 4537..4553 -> -0.08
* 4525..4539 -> -0.09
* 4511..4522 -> -0.11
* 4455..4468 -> 0.01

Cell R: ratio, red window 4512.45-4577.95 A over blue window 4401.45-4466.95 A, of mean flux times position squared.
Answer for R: 1.07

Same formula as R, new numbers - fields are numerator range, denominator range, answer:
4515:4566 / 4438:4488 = 1.03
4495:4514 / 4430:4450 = 1.10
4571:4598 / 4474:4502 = 0.96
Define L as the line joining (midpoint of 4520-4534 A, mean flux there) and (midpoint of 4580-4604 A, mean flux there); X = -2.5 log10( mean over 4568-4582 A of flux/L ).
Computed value -0.061 mag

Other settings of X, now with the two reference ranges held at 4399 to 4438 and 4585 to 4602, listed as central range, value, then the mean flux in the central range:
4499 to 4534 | -0.076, 52.2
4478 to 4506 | -0.034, 51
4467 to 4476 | -0.082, 53.9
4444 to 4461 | -0.032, 52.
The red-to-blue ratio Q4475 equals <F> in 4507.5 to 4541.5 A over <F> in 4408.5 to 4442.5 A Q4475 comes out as 1.1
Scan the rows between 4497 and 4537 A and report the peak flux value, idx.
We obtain 60.11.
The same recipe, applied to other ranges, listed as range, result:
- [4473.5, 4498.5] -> 58.05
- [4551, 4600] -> 53.64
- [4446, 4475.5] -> 60.73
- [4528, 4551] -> 61.07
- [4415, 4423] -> 53.77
